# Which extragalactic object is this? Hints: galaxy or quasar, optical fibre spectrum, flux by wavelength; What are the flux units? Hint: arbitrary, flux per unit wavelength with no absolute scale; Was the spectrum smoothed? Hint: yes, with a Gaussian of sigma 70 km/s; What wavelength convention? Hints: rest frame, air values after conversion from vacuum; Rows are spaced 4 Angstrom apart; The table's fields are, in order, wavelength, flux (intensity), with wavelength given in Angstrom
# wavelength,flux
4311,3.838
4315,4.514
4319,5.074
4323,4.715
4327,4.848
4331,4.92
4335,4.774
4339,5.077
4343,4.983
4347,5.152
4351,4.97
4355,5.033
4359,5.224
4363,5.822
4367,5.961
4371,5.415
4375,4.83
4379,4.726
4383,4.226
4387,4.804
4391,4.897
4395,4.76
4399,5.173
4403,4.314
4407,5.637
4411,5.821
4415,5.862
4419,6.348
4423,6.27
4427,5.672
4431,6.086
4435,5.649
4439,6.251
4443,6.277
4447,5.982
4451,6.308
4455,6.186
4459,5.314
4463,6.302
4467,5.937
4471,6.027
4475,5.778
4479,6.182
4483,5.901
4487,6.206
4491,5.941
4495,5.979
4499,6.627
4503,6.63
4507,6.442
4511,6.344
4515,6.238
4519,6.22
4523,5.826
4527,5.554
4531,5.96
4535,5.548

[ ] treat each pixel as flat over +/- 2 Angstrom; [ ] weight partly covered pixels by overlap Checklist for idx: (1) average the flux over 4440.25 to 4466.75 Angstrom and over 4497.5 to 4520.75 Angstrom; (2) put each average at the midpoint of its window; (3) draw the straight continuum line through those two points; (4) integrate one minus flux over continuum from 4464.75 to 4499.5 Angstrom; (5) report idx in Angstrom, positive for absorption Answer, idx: 1.1 Angstrom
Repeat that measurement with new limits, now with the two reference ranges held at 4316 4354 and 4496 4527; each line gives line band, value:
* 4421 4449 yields -1.6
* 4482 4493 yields 0.1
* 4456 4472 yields 0.0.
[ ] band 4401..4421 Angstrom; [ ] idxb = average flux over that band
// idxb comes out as 5.6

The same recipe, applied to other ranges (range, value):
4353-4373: 5.49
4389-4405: 4.79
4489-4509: 6.32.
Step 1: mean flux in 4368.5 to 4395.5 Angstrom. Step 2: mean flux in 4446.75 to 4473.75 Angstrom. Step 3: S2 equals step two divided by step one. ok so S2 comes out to 1.2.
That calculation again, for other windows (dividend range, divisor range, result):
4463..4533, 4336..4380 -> 1.18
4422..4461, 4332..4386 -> 1.18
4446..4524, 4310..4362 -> 1.25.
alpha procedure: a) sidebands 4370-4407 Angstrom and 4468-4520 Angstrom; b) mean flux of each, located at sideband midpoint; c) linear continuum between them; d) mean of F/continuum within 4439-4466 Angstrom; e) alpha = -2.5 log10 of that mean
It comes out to -0.08 mag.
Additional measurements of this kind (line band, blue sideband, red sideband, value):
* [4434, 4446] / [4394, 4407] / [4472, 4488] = -0.12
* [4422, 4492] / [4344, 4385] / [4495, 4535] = -0.05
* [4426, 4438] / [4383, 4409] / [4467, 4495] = -0.10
